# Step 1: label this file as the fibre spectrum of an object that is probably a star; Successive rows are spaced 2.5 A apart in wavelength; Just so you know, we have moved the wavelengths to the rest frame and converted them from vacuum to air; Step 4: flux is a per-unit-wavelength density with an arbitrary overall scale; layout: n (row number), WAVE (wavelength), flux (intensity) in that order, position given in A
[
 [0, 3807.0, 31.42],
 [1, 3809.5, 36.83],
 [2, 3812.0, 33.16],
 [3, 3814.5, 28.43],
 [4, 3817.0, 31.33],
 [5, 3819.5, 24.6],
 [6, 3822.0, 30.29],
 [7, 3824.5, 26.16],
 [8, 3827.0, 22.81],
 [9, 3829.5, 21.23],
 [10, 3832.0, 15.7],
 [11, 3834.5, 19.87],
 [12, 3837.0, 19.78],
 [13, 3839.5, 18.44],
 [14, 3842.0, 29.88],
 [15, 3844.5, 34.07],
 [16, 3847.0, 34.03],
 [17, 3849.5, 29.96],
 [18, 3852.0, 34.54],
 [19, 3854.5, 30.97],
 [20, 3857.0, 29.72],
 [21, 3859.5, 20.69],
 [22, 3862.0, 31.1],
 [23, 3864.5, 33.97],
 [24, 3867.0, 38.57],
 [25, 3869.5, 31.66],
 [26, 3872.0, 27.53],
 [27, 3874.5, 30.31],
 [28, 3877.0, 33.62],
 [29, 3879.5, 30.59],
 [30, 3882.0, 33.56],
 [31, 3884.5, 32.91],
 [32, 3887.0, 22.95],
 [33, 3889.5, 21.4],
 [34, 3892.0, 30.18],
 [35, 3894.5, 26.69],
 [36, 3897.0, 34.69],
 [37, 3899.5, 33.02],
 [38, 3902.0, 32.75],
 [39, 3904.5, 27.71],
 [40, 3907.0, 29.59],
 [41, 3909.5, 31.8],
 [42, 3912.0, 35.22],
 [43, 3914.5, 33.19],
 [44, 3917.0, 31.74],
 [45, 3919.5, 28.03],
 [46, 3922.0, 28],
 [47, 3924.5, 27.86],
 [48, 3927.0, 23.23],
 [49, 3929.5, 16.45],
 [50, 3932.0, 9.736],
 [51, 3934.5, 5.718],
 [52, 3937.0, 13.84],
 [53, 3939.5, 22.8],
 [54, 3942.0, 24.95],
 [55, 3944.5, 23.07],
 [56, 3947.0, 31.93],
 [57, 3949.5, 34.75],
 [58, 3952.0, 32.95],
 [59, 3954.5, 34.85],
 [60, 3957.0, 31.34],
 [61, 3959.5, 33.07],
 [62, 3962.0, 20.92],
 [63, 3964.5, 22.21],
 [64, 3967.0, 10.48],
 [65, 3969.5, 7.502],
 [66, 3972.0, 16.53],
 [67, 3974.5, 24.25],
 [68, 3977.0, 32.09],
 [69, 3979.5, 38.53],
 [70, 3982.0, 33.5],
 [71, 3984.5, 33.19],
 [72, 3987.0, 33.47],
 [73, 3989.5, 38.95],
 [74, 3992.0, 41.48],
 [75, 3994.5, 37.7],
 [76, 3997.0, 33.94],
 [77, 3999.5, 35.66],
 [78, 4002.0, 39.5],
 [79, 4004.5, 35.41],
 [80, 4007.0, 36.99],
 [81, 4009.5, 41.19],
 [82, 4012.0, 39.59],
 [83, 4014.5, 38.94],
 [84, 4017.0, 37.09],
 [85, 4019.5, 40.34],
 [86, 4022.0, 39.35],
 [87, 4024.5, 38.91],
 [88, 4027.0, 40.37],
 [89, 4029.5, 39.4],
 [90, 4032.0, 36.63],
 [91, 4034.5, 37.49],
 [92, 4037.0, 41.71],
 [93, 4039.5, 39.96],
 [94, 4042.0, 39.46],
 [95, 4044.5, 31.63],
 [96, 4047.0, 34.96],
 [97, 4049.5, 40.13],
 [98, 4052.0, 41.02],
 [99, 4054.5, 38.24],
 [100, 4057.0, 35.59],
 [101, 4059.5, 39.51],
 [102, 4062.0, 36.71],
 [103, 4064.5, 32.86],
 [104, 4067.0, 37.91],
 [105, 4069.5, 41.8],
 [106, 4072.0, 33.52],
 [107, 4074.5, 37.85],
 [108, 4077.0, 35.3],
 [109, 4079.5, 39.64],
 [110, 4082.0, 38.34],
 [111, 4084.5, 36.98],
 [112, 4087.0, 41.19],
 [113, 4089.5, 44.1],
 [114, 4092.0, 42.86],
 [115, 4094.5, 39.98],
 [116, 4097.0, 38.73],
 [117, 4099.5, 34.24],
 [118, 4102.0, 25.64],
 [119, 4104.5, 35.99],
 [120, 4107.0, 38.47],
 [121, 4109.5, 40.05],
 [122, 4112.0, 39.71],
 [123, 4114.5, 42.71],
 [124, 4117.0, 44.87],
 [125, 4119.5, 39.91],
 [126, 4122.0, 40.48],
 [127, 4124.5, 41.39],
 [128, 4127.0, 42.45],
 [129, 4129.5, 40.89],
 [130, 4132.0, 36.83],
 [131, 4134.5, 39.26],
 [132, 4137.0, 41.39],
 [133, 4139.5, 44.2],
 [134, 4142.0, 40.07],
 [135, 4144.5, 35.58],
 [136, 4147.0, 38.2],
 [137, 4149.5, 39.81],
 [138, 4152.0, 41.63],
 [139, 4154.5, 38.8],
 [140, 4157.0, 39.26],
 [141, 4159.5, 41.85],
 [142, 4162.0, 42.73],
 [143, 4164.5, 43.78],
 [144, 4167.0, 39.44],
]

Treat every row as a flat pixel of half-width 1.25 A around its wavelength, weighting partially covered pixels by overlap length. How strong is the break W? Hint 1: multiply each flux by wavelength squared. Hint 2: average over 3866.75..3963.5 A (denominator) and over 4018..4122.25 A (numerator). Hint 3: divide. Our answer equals 1.5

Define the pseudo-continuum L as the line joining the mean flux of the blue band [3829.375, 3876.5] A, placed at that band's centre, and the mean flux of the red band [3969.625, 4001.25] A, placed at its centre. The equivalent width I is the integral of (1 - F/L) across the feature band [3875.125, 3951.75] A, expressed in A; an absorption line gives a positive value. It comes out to 7.4 A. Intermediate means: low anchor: 28.3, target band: 27.2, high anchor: 32.5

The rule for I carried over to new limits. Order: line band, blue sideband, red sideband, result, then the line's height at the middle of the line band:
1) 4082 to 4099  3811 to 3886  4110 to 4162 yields -0.7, 38.6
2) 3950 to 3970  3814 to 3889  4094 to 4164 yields 4.5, 32.6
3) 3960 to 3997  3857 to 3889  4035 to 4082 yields 6.9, 34.5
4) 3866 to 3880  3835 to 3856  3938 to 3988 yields -1.9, 28.3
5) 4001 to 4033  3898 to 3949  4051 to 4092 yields -4.9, 33.7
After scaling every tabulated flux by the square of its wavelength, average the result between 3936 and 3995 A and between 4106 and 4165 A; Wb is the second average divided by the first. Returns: 1.57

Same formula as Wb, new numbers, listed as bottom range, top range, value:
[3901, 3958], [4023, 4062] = 1.53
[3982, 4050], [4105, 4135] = 1.13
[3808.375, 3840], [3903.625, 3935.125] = 1.06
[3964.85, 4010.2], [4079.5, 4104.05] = 1.27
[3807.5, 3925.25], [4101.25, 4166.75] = 1.56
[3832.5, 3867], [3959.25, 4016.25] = 1.20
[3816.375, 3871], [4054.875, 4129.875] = 1.58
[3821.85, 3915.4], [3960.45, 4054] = 1.28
